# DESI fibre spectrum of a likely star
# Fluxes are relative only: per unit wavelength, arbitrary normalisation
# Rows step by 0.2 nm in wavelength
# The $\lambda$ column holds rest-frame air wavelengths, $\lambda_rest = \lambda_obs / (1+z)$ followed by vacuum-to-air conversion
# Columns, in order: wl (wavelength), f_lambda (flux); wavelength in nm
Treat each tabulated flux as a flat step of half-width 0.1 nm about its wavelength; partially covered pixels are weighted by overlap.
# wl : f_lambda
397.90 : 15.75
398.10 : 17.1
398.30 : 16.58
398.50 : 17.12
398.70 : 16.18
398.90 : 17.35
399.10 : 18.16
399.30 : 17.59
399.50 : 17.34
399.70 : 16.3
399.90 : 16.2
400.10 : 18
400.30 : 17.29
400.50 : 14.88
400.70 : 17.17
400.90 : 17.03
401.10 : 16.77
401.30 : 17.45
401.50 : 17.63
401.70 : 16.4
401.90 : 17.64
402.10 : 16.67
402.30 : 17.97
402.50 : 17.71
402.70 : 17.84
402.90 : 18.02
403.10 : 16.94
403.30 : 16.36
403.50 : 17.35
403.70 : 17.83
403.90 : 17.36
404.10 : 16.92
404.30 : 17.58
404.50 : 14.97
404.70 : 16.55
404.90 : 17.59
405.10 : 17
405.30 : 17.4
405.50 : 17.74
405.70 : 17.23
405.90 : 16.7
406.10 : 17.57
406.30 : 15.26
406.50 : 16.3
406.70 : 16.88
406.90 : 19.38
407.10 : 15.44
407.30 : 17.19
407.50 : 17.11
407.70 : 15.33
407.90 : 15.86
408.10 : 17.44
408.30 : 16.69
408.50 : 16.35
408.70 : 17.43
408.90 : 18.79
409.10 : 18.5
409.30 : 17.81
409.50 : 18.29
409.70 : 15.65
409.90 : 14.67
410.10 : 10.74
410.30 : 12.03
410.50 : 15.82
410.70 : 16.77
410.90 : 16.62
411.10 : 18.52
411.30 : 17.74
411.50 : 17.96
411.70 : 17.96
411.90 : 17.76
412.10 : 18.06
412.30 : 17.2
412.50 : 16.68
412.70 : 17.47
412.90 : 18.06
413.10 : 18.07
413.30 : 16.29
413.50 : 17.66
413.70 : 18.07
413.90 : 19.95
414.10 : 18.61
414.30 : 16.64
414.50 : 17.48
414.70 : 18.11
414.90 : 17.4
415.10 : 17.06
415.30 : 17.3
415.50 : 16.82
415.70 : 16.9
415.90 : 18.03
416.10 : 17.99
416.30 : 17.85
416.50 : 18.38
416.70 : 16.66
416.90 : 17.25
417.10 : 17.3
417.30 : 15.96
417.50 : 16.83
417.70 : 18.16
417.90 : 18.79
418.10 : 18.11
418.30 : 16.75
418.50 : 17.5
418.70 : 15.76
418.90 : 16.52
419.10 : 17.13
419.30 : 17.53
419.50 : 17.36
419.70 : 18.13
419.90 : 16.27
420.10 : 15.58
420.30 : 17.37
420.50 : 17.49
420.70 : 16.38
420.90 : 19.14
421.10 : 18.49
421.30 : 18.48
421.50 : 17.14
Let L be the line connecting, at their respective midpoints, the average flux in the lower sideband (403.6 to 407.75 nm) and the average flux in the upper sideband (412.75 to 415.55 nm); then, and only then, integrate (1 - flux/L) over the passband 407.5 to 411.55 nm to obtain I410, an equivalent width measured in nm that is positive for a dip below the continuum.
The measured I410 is 0.19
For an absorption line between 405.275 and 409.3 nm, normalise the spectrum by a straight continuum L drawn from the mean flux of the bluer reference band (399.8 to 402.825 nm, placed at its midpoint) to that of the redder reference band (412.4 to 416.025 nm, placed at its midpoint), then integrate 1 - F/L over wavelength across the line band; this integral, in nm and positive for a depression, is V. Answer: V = 0.069 nm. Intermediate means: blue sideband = 17.1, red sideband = 17.6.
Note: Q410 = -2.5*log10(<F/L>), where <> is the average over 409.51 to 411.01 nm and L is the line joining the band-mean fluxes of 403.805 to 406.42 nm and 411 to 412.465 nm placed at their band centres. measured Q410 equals 0.185 mag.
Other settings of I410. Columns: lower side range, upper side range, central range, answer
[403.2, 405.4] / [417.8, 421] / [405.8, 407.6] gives 0.02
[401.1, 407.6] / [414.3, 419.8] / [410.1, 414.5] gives 0.02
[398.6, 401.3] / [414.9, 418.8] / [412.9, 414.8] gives -0.07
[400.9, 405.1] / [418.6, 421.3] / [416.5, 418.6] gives -0.02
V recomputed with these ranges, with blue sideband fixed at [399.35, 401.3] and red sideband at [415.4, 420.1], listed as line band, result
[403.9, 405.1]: 0.010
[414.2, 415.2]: -0.009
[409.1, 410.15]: 0.069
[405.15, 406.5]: 0.003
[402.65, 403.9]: -0.034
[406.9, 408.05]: 0.033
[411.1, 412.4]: -0.055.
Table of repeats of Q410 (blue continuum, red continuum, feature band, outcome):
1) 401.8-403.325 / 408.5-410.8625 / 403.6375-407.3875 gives -0.01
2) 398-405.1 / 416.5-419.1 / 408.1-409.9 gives -0.01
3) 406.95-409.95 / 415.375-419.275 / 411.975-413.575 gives -0.02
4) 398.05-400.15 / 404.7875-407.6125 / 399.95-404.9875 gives 0.00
